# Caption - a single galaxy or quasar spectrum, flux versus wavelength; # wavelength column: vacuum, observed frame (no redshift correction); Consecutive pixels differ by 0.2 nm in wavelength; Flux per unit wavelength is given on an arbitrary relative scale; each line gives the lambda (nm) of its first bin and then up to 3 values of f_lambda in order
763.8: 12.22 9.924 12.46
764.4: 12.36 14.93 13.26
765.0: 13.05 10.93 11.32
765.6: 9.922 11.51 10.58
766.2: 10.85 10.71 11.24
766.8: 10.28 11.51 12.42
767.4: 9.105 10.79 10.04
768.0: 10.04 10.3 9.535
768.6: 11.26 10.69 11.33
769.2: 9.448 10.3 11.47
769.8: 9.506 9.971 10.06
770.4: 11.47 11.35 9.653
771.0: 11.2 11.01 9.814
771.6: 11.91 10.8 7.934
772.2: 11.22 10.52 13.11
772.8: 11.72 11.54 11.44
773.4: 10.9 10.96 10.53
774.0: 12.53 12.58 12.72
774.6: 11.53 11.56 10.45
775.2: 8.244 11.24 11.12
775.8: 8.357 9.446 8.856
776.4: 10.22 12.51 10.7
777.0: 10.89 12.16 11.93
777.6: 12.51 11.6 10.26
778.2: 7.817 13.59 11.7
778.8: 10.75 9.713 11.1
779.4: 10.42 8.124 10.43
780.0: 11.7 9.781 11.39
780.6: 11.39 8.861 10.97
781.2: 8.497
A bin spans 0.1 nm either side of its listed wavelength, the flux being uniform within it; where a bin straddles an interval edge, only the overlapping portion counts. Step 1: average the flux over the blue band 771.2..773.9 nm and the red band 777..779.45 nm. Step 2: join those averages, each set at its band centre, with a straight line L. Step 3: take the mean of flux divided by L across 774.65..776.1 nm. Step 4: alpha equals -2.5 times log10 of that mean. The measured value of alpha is 0.10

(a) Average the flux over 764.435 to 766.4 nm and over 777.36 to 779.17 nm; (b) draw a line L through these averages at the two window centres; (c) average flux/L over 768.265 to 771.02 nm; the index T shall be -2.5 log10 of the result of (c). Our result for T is 0.10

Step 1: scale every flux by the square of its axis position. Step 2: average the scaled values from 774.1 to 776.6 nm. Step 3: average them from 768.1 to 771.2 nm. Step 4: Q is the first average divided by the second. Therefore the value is 1.02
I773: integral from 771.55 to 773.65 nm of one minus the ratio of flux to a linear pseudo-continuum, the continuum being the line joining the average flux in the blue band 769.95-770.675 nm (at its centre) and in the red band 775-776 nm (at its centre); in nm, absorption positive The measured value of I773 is -0.16 nm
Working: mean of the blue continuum 10.7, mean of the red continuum 9.78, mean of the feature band 11.1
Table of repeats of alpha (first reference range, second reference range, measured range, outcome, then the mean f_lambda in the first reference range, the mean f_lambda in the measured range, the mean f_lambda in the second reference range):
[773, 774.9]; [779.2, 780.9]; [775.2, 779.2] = 0.016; 11.6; 10.8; 10.3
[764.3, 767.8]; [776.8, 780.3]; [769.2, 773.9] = 0.039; 11.4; 10.8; 10.8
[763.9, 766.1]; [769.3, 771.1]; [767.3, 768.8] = 0.091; 11.8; 10.2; 10.6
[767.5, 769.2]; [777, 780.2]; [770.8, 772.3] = 0.008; 10.4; 10.5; 10.9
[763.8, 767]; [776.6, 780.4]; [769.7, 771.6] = 0.077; 11.6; 10.5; 10.9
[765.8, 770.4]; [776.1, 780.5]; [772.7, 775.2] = -0.068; 10.6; 11.4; 10.8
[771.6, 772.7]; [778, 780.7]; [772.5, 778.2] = -0.035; 10.8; 11.1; 10.6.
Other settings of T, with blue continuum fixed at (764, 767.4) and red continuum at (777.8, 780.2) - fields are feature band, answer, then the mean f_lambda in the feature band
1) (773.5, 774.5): -0.09 mag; 11.9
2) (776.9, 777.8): -0.11 mag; 11.8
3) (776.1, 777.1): 0.01 mag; 10.6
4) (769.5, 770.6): 0.07 mag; 10.6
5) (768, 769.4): 0.10 mag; 10.4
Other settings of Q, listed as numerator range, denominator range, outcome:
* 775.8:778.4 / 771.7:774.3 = 0.97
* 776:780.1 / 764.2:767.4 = 0.96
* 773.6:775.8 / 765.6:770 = 1.07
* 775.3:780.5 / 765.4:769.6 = 1.03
